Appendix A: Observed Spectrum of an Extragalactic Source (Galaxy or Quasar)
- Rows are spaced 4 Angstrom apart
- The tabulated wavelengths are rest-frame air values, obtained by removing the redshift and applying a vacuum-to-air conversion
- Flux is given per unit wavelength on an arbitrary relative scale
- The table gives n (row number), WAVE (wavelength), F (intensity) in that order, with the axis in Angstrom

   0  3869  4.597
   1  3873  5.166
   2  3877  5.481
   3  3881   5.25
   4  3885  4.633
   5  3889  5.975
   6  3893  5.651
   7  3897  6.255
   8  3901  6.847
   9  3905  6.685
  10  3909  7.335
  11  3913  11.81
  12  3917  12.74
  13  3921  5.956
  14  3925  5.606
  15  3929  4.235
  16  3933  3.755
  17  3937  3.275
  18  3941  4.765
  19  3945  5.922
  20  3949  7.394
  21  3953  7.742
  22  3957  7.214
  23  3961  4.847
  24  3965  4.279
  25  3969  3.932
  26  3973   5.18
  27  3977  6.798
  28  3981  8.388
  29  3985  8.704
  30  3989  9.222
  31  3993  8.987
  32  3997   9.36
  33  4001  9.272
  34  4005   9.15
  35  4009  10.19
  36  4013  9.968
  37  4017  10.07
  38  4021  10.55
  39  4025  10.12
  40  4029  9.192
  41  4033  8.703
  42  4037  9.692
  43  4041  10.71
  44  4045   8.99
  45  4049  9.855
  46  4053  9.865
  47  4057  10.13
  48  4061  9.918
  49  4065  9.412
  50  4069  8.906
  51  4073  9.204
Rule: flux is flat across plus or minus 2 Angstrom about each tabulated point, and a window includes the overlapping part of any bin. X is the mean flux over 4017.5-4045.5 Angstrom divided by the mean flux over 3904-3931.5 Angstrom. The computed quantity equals 1.3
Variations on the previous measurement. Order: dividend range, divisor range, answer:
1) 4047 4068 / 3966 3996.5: 1.34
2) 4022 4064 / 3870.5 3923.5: 1.42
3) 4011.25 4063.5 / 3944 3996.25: 1.42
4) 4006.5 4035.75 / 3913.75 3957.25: 1.54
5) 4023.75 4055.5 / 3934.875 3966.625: 1.69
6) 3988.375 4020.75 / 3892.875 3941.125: 1.45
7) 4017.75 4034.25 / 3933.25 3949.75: 1.94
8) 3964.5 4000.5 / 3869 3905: 1.31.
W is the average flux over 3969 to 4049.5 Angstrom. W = 9.01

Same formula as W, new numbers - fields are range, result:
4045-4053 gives 9.64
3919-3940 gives 4.57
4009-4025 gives 10.2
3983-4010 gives 9.24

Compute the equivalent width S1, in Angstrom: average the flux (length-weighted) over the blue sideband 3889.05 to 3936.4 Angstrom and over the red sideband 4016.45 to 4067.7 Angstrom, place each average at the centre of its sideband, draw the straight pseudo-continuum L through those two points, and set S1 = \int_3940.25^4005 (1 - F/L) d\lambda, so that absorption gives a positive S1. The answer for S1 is 8.9 Angstrom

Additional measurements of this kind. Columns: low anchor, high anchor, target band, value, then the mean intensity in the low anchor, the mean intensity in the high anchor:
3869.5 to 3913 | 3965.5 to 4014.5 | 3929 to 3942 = 5.8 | 6.15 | 8.12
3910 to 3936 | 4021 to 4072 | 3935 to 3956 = 4.9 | 7.19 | 9.65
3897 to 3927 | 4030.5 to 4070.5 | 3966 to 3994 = 5.3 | 8.01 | 9.62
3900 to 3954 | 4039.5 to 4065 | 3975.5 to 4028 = -4.4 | 6.7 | 9.86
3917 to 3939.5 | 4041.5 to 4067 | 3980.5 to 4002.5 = -4.4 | 5.3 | 9.75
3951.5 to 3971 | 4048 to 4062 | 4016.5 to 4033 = -2.5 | 5.55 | 9.95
